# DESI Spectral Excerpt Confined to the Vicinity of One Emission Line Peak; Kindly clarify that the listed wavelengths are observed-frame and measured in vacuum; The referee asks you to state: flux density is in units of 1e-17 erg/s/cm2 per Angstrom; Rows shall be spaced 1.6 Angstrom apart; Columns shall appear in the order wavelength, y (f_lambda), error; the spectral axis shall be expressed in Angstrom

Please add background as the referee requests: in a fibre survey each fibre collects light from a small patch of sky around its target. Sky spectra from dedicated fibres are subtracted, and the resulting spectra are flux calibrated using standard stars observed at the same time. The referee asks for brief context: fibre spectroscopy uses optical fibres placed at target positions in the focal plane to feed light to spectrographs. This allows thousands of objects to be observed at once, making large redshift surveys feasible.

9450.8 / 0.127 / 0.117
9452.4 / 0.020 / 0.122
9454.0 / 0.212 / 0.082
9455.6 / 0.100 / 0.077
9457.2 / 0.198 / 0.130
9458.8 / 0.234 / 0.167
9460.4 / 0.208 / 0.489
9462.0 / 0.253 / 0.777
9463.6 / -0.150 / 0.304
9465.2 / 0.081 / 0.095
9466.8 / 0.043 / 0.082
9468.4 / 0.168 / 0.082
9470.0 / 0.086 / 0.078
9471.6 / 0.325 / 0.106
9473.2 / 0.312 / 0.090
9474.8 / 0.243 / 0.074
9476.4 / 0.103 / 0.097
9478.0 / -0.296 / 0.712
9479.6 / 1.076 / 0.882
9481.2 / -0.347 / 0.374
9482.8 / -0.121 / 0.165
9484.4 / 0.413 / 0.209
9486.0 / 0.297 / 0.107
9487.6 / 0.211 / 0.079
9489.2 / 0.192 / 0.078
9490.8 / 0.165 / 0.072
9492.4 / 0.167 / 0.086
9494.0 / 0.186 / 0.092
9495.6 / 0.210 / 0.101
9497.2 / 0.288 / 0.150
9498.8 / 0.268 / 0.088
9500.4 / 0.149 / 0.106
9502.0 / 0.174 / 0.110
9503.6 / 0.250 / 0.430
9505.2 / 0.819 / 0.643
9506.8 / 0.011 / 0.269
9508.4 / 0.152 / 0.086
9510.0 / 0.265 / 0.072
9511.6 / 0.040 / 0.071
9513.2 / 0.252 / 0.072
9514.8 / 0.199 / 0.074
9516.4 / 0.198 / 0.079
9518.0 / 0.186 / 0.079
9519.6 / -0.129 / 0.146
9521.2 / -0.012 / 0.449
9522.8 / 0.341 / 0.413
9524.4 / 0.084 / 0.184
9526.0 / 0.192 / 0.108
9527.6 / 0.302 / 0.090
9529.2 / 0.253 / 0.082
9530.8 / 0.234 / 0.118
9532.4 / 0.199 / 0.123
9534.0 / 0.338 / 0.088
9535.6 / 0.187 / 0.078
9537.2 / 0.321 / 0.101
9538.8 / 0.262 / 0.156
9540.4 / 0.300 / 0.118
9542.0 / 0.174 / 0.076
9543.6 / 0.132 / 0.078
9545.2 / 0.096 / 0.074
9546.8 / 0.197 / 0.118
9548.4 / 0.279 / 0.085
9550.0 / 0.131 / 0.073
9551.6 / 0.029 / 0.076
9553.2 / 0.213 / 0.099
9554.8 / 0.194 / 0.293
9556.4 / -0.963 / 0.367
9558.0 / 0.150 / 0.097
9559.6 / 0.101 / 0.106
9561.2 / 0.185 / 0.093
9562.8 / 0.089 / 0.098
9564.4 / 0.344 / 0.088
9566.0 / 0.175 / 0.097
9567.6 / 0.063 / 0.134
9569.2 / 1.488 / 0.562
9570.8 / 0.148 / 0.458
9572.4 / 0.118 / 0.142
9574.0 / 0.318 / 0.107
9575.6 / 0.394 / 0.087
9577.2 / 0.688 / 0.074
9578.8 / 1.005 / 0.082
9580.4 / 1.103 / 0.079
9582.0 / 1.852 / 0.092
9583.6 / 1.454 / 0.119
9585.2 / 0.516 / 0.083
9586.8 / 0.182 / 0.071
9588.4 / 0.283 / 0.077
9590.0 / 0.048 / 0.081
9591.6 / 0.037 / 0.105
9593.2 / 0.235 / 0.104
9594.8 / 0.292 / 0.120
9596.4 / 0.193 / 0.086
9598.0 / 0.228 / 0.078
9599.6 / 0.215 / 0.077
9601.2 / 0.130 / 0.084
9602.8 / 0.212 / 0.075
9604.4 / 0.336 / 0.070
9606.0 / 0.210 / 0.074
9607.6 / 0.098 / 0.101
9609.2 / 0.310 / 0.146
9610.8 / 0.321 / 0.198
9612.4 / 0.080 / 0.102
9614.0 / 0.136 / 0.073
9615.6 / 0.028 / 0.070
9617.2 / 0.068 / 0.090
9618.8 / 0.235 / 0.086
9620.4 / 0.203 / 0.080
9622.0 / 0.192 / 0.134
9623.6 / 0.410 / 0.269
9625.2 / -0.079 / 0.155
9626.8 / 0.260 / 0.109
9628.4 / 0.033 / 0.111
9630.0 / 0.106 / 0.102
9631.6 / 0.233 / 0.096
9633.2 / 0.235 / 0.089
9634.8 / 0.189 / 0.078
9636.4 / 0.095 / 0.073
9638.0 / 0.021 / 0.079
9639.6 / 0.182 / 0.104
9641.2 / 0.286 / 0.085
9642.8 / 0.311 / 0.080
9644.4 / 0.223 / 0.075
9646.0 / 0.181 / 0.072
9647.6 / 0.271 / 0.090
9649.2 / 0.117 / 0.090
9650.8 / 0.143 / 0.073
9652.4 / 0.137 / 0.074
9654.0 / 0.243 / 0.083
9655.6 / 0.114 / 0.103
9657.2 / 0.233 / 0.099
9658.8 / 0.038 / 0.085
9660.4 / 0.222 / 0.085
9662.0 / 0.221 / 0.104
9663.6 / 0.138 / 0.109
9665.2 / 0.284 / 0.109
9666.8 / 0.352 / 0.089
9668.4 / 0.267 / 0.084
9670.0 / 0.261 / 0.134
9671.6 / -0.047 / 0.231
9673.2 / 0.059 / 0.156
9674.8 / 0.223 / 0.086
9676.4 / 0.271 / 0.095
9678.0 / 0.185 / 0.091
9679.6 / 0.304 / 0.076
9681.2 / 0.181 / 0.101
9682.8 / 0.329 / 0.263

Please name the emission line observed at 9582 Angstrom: H-beta 4861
